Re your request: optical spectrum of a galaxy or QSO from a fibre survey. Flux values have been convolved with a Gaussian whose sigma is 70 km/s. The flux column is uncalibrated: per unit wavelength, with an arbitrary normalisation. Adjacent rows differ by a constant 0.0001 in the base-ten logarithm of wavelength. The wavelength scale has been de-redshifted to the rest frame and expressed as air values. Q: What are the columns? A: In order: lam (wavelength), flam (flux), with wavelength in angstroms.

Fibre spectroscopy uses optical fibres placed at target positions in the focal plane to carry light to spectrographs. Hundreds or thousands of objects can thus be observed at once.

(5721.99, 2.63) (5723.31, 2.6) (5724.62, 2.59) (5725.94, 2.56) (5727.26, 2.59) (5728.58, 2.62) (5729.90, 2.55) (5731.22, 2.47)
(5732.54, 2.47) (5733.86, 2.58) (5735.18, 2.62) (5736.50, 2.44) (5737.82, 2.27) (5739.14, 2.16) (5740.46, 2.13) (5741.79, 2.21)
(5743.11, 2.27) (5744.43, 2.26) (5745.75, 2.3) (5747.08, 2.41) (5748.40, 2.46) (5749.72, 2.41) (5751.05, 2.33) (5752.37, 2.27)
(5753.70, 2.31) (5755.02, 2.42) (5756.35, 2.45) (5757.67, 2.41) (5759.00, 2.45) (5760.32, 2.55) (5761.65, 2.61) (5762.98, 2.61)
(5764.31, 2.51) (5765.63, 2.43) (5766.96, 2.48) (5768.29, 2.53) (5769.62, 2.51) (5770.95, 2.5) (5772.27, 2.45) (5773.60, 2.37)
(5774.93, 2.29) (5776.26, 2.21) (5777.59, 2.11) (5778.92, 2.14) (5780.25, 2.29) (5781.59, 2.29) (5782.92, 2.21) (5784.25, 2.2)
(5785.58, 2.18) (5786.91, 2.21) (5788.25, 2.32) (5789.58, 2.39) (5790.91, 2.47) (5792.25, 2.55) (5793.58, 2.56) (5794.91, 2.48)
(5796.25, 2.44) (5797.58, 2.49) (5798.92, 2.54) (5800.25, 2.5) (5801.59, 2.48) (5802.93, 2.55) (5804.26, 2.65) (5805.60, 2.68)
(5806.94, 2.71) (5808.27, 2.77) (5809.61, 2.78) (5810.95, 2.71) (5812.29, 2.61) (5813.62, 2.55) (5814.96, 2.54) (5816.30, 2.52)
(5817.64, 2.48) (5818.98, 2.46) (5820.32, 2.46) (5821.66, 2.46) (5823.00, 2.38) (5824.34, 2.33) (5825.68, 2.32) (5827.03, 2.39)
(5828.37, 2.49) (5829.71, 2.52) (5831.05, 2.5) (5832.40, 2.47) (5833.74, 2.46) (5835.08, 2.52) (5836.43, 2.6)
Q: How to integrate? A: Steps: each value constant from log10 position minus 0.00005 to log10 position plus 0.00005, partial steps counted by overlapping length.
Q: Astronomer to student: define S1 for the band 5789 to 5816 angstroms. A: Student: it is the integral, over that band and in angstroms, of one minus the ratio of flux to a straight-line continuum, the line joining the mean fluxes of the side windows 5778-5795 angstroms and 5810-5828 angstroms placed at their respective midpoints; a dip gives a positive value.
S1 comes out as -1.9 angstroms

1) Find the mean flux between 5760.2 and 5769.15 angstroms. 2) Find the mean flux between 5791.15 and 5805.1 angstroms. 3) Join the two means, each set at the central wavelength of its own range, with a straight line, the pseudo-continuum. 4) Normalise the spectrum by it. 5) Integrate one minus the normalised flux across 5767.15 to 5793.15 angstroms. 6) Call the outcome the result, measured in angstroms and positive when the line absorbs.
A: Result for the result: 2.0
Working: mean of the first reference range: 2.53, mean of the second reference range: 2.52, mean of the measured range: 2.33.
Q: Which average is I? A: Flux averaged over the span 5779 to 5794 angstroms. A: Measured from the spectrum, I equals 2.32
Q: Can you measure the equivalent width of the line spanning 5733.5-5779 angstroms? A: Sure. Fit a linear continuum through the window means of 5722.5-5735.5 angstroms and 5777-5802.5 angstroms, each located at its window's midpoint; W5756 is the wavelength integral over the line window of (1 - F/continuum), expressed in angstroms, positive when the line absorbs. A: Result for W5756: 1.59 angstroms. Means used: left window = 2.56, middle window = 2.39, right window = 2.36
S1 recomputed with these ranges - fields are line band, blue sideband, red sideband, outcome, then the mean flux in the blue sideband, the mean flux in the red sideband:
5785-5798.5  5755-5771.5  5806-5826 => 0.6 angstroms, 2.5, 2.55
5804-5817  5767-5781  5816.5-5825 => -1.3 angstroms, 2.35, 2.43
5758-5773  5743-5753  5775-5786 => -1.6 angstroms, 2.34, 2.21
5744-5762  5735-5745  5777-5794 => -0.9 angstroms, 2.28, 2.3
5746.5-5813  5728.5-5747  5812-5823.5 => -0.2 angstroms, 2.38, 2.49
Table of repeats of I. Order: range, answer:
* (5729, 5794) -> 2.38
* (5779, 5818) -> 2.48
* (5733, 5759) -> 2.36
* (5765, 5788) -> 2.32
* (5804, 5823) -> 2.59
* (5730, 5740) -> 2.43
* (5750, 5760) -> 2.38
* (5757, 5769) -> 2.51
